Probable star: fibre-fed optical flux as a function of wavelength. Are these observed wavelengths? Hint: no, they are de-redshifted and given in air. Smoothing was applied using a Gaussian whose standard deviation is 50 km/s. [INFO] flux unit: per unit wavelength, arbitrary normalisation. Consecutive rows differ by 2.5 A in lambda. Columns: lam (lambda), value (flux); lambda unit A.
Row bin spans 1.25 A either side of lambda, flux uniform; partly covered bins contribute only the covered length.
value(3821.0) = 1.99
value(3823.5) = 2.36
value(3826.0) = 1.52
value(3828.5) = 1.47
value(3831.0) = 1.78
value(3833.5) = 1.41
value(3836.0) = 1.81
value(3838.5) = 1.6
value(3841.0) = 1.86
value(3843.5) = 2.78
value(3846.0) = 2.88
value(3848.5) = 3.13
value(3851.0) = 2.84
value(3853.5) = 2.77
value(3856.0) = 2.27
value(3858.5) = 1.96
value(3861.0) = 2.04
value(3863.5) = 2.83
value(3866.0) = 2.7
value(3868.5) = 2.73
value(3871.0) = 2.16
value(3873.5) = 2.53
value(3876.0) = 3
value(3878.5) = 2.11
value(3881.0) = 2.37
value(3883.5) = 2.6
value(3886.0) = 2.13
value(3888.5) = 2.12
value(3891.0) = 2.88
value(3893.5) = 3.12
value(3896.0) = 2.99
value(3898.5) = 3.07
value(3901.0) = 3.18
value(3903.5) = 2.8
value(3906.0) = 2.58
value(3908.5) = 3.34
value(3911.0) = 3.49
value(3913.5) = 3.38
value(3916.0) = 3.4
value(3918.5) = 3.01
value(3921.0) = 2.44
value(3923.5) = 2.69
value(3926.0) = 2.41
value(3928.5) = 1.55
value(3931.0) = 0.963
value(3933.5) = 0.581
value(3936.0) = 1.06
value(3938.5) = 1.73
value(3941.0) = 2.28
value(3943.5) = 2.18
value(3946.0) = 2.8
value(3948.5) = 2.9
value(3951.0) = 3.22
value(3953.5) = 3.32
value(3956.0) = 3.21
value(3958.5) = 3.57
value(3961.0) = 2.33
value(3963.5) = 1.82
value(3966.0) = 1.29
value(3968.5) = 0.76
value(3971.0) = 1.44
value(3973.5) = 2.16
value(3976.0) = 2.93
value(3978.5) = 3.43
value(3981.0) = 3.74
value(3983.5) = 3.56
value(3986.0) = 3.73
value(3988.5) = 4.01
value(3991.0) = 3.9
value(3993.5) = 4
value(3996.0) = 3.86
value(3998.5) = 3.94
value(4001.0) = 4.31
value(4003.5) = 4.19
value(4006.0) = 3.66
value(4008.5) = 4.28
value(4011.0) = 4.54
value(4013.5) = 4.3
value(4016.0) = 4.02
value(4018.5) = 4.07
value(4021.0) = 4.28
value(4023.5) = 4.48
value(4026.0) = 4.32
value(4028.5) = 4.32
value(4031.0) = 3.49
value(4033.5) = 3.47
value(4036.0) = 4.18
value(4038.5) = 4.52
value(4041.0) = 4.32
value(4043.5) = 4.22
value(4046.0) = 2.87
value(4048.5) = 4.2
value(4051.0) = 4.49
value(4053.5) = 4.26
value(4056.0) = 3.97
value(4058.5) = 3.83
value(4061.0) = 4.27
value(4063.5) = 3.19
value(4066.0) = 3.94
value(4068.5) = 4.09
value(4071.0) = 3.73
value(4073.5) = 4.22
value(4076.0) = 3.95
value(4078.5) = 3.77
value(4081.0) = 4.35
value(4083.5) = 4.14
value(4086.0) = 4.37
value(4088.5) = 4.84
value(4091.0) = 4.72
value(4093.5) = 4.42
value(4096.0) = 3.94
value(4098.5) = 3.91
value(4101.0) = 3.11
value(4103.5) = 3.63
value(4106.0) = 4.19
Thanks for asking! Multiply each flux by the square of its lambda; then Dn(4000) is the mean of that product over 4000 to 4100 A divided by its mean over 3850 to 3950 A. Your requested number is 1.77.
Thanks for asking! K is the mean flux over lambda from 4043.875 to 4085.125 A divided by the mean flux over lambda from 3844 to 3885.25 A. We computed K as 1.6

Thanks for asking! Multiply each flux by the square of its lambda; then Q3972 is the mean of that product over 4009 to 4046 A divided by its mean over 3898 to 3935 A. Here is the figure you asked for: 1.7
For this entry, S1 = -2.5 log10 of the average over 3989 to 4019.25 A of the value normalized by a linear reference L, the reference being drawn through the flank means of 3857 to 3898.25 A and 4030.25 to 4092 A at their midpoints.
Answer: -0.14 mag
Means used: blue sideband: 2.53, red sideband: 4.06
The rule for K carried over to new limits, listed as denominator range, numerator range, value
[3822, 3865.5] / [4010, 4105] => 1.85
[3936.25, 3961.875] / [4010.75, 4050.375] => 1.52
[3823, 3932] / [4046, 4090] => 1.64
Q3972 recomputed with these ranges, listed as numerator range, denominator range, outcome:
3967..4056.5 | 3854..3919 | 1.48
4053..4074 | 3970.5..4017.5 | 1.09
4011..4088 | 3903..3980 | 1.77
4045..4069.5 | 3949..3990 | 1.47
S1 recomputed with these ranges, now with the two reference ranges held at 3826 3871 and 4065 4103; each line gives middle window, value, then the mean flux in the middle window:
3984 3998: -0.15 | 3.88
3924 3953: 0.42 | 2.02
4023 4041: -0.12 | 4.11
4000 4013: -0.20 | 4.2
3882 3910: -0.07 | 2.8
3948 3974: 0.30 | 2.36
